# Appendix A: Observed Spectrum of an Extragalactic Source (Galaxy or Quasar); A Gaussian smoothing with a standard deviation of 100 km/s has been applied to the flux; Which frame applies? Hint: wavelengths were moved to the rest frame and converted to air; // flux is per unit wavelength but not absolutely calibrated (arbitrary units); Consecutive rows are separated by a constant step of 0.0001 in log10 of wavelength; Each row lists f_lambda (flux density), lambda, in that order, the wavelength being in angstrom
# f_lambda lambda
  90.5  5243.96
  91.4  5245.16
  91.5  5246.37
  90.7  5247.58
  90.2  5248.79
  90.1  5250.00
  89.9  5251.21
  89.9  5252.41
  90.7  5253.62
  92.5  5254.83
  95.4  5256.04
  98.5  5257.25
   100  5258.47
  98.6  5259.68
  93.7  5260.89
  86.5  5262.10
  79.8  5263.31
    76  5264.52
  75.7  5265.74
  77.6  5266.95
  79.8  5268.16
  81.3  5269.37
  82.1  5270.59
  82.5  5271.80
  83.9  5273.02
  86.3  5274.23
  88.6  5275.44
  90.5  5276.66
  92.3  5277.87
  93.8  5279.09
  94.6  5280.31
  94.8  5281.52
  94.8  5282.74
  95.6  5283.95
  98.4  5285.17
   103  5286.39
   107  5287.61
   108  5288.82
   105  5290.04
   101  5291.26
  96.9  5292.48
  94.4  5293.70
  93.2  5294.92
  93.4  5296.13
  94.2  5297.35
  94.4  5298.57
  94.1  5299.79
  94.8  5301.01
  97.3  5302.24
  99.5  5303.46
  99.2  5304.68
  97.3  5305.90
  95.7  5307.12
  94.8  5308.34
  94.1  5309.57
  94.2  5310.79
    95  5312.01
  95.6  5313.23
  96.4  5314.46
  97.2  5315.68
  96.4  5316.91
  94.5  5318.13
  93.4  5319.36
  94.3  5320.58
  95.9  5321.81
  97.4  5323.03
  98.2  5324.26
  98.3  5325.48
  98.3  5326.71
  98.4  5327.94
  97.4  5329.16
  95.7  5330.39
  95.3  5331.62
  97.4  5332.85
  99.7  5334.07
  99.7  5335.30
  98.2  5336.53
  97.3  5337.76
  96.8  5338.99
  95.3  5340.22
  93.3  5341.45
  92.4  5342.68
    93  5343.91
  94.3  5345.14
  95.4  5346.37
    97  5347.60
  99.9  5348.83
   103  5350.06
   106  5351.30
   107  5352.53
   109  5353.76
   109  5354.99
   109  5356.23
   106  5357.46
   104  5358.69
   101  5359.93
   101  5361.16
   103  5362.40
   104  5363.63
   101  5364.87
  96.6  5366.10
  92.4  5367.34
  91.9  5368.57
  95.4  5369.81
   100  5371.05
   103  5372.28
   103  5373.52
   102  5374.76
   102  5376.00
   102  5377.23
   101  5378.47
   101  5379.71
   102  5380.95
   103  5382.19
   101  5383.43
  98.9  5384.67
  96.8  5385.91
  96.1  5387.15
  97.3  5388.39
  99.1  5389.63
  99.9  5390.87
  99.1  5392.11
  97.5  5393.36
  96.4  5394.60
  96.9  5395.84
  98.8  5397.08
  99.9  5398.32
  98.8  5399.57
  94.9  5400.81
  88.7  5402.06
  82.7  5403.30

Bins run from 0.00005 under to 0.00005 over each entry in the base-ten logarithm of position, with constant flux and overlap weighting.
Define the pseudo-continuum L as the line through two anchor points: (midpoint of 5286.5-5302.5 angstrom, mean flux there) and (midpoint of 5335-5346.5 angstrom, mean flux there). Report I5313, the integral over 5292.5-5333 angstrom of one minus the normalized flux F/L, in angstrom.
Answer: 0.5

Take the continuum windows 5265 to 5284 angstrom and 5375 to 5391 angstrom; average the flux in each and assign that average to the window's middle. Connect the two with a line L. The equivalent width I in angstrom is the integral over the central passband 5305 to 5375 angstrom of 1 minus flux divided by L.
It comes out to -2.7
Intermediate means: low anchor 86.8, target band 98.4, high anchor 100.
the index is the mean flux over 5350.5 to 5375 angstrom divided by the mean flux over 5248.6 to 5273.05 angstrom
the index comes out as 1.2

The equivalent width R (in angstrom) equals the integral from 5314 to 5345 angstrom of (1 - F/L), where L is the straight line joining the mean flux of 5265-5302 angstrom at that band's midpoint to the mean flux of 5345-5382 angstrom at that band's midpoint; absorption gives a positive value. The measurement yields 0.4 angstrom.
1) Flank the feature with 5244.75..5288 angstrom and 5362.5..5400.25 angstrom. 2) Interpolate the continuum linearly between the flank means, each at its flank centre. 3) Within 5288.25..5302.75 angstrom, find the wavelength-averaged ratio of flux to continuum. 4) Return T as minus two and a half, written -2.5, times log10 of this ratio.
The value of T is -0.05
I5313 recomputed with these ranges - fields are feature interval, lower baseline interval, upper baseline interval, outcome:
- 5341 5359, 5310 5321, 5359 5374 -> -0.6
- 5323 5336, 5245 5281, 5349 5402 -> -0.3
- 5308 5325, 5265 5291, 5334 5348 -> -0.3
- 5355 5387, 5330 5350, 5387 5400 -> -1.1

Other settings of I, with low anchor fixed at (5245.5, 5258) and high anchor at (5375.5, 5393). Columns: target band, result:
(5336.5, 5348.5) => 0.3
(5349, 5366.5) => -1.1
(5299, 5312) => -0.1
